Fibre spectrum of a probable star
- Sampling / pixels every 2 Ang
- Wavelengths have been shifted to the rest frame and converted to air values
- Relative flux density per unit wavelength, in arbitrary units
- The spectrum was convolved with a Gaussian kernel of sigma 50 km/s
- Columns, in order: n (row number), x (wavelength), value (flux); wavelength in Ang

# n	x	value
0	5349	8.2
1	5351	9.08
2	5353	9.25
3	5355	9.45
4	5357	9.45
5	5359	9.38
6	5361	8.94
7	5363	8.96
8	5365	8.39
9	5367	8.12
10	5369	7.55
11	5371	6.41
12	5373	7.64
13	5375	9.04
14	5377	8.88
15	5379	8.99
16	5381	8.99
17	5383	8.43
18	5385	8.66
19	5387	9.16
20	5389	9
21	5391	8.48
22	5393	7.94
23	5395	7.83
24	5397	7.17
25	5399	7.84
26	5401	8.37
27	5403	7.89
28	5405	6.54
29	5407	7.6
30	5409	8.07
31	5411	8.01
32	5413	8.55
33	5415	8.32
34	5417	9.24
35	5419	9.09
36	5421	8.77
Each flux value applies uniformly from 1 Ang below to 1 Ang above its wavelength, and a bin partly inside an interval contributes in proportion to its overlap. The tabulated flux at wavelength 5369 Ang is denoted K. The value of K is 7.55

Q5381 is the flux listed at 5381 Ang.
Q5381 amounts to 8.99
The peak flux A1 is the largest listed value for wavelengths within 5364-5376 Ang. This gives 9.04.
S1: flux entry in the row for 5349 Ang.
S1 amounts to 8.2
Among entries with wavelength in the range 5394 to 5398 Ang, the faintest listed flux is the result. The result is 7.17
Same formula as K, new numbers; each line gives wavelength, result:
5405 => 6.54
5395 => 7.83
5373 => 7.64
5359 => 9.38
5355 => 9.45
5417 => 9.24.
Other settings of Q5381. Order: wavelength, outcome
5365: 8.39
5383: 8.43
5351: 9.08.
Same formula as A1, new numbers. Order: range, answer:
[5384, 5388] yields 9.16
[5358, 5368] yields 9.38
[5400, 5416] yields 8.55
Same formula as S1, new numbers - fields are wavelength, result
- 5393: 7.94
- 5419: 9.09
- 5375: 9.04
